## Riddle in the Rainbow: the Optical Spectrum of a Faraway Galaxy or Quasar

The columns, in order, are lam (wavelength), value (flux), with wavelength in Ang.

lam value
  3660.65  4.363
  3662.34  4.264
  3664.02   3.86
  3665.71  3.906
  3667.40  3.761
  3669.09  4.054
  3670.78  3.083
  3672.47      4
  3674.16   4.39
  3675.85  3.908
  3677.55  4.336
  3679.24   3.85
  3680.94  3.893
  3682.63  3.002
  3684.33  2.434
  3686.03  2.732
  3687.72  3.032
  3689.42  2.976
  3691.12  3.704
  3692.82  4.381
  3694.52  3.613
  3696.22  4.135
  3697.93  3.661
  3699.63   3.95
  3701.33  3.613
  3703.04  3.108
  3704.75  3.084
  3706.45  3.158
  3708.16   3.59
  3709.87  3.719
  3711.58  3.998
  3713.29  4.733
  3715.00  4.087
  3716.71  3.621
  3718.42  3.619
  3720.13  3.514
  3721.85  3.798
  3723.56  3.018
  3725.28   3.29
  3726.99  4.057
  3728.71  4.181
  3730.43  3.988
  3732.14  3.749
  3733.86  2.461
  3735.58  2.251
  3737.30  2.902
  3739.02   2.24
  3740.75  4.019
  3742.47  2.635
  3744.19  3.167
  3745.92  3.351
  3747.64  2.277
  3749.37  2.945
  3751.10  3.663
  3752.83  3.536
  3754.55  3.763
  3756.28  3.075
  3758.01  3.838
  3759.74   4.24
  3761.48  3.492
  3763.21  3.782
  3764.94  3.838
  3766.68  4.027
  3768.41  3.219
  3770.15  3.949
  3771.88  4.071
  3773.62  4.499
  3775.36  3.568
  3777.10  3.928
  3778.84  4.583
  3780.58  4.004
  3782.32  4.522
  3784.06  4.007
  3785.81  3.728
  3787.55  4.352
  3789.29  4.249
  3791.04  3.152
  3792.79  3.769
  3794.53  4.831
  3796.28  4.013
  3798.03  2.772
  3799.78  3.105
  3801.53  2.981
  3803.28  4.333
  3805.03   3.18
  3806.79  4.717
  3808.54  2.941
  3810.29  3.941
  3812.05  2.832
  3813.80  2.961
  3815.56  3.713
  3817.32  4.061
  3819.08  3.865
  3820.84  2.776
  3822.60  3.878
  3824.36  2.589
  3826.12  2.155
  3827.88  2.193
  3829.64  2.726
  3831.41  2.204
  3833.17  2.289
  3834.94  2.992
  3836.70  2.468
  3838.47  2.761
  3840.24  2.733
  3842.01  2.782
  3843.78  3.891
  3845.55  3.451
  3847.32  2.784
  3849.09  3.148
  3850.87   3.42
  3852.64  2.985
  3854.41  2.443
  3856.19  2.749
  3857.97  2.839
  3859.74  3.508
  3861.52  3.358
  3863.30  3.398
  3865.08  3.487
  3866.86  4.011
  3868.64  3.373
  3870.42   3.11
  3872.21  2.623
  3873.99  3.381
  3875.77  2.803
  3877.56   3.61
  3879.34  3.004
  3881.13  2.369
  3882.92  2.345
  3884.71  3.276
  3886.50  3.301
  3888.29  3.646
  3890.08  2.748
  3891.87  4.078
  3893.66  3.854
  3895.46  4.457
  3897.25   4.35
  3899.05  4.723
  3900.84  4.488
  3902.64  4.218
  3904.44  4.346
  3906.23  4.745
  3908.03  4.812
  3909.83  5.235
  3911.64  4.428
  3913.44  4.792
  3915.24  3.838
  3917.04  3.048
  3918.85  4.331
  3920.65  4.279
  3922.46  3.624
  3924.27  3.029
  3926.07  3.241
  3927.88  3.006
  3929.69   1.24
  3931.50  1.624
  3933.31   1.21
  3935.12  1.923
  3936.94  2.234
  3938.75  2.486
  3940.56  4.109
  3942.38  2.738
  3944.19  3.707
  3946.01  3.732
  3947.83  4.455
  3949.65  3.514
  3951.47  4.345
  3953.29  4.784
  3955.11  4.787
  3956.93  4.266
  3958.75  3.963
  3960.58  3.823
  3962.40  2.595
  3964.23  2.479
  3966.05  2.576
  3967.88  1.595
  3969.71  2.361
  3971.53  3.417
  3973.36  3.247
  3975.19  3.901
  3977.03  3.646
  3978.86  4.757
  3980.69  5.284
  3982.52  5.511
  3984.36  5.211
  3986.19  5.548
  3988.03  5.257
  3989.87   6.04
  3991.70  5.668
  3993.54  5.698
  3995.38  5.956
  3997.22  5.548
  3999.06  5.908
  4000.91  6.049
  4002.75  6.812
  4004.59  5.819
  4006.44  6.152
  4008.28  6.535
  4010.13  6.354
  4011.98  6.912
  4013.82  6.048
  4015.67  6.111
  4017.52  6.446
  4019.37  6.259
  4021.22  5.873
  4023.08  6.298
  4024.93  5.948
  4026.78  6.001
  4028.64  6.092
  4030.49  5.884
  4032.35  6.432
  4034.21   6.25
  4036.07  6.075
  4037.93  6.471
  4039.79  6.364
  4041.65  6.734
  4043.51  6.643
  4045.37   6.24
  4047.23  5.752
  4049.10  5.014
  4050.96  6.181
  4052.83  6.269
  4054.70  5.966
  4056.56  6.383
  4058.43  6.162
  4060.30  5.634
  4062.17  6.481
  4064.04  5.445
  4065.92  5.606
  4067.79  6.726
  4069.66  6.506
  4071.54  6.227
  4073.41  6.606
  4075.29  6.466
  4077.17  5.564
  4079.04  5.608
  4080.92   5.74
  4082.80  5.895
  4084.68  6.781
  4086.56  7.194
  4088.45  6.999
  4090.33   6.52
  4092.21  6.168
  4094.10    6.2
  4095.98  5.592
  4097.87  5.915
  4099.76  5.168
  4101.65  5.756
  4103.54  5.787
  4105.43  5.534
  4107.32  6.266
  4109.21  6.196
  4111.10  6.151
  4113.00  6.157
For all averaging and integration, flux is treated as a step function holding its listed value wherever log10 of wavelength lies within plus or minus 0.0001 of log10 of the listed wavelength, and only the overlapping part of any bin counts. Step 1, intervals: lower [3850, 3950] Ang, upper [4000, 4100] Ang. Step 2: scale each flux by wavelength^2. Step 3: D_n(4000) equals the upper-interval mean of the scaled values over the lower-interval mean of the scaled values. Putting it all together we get 1.9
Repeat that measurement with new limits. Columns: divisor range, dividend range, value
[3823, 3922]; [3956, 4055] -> 1.69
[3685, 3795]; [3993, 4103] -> 1.99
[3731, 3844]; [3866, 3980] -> 1.10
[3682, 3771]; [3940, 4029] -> 1.62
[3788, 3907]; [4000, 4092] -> 2.05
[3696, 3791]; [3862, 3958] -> 1.07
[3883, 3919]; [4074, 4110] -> 1.63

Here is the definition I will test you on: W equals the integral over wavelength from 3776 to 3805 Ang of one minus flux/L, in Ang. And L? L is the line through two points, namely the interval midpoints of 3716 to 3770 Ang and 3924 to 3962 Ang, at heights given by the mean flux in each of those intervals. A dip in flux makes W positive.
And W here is -4.3 Ang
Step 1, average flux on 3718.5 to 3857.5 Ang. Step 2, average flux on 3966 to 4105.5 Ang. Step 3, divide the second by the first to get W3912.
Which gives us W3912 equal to 1.70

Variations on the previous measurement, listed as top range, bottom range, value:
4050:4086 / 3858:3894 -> 1.89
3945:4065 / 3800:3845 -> 1.71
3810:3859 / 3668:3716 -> 0.82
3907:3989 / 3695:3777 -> 1.03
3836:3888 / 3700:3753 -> 0.91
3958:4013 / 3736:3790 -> 1.32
